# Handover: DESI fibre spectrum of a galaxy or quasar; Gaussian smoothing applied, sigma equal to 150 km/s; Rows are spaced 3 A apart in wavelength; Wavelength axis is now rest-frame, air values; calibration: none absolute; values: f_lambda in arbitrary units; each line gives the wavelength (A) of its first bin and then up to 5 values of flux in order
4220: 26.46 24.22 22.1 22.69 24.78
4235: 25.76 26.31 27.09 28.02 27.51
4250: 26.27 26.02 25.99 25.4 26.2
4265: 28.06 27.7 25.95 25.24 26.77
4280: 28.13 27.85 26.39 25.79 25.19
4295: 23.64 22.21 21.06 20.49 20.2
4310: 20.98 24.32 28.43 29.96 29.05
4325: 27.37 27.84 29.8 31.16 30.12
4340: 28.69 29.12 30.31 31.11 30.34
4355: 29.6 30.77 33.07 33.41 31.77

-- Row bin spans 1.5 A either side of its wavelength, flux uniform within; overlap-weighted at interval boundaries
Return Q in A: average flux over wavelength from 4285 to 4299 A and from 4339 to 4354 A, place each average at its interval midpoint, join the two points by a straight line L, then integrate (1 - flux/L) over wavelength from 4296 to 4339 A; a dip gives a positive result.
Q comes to 2.1 A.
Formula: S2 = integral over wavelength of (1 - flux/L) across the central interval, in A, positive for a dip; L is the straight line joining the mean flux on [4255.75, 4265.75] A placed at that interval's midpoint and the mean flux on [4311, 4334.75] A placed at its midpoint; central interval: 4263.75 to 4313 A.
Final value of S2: 4.4 A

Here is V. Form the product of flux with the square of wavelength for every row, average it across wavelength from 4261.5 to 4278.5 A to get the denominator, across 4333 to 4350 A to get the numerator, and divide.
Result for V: 1.16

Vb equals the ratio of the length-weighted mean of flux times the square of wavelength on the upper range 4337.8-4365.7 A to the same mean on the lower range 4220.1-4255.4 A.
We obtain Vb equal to 1.27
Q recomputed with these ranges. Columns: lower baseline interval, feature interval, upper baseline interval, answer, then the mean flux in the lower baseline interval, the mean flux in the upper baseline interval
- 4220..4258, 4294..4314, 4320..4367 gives 4.7 A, 25.6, 30.2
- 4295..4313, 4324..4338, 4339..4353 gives -1.2 A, 21.5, 29.9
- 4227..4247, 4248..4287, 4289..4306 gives -3.8 A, 25.8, 22.7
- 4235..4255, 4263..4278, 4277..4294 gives 0.0 A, 26.8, 26.6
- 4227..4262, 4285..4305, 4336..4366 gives 3.3 A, 25.9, 30.7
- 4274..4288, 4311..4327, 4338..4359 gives 0.6 A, 27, 30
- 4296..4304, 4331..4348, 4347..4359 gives -1.1 A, 21.5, 30.4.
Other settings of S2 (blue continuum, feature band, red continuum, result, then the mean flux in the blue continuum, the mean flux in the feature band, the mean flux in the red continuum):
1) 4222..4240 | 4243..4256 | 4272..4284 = -0.7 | 24.4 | 26.8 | 26.9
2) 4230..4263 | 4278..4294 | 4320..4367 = 0.7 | 26.3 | 26.6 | 30.2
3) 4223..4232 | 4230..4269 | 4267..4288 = -2.8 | 23.1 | 26.5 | 26.8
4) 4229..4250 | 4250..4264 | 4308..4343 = 0.3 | 26.3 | 26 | 27.9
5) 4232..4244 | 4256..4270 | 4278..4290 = 0.0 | 26.4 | 26.7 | 27.1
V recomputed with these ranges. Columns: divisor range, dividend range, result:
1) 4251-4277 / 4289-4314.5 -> 0.87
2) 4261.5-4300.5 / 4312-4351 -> 1.15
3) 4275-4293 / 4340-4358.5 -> 1.16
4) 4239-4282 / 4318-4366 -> 1.17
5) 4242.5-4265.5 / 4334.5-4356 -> 1.17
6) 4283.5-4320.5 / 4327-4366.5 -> 1.29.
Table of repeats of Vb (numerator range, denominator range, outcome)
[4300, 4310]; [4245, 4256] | 0.80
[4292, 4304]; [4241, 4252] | 0.85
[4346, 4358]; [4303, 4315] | 1.42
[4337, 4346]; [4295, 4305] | 1.38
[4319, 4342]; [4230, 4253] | 1.15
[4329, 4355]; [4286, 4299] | 1.25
